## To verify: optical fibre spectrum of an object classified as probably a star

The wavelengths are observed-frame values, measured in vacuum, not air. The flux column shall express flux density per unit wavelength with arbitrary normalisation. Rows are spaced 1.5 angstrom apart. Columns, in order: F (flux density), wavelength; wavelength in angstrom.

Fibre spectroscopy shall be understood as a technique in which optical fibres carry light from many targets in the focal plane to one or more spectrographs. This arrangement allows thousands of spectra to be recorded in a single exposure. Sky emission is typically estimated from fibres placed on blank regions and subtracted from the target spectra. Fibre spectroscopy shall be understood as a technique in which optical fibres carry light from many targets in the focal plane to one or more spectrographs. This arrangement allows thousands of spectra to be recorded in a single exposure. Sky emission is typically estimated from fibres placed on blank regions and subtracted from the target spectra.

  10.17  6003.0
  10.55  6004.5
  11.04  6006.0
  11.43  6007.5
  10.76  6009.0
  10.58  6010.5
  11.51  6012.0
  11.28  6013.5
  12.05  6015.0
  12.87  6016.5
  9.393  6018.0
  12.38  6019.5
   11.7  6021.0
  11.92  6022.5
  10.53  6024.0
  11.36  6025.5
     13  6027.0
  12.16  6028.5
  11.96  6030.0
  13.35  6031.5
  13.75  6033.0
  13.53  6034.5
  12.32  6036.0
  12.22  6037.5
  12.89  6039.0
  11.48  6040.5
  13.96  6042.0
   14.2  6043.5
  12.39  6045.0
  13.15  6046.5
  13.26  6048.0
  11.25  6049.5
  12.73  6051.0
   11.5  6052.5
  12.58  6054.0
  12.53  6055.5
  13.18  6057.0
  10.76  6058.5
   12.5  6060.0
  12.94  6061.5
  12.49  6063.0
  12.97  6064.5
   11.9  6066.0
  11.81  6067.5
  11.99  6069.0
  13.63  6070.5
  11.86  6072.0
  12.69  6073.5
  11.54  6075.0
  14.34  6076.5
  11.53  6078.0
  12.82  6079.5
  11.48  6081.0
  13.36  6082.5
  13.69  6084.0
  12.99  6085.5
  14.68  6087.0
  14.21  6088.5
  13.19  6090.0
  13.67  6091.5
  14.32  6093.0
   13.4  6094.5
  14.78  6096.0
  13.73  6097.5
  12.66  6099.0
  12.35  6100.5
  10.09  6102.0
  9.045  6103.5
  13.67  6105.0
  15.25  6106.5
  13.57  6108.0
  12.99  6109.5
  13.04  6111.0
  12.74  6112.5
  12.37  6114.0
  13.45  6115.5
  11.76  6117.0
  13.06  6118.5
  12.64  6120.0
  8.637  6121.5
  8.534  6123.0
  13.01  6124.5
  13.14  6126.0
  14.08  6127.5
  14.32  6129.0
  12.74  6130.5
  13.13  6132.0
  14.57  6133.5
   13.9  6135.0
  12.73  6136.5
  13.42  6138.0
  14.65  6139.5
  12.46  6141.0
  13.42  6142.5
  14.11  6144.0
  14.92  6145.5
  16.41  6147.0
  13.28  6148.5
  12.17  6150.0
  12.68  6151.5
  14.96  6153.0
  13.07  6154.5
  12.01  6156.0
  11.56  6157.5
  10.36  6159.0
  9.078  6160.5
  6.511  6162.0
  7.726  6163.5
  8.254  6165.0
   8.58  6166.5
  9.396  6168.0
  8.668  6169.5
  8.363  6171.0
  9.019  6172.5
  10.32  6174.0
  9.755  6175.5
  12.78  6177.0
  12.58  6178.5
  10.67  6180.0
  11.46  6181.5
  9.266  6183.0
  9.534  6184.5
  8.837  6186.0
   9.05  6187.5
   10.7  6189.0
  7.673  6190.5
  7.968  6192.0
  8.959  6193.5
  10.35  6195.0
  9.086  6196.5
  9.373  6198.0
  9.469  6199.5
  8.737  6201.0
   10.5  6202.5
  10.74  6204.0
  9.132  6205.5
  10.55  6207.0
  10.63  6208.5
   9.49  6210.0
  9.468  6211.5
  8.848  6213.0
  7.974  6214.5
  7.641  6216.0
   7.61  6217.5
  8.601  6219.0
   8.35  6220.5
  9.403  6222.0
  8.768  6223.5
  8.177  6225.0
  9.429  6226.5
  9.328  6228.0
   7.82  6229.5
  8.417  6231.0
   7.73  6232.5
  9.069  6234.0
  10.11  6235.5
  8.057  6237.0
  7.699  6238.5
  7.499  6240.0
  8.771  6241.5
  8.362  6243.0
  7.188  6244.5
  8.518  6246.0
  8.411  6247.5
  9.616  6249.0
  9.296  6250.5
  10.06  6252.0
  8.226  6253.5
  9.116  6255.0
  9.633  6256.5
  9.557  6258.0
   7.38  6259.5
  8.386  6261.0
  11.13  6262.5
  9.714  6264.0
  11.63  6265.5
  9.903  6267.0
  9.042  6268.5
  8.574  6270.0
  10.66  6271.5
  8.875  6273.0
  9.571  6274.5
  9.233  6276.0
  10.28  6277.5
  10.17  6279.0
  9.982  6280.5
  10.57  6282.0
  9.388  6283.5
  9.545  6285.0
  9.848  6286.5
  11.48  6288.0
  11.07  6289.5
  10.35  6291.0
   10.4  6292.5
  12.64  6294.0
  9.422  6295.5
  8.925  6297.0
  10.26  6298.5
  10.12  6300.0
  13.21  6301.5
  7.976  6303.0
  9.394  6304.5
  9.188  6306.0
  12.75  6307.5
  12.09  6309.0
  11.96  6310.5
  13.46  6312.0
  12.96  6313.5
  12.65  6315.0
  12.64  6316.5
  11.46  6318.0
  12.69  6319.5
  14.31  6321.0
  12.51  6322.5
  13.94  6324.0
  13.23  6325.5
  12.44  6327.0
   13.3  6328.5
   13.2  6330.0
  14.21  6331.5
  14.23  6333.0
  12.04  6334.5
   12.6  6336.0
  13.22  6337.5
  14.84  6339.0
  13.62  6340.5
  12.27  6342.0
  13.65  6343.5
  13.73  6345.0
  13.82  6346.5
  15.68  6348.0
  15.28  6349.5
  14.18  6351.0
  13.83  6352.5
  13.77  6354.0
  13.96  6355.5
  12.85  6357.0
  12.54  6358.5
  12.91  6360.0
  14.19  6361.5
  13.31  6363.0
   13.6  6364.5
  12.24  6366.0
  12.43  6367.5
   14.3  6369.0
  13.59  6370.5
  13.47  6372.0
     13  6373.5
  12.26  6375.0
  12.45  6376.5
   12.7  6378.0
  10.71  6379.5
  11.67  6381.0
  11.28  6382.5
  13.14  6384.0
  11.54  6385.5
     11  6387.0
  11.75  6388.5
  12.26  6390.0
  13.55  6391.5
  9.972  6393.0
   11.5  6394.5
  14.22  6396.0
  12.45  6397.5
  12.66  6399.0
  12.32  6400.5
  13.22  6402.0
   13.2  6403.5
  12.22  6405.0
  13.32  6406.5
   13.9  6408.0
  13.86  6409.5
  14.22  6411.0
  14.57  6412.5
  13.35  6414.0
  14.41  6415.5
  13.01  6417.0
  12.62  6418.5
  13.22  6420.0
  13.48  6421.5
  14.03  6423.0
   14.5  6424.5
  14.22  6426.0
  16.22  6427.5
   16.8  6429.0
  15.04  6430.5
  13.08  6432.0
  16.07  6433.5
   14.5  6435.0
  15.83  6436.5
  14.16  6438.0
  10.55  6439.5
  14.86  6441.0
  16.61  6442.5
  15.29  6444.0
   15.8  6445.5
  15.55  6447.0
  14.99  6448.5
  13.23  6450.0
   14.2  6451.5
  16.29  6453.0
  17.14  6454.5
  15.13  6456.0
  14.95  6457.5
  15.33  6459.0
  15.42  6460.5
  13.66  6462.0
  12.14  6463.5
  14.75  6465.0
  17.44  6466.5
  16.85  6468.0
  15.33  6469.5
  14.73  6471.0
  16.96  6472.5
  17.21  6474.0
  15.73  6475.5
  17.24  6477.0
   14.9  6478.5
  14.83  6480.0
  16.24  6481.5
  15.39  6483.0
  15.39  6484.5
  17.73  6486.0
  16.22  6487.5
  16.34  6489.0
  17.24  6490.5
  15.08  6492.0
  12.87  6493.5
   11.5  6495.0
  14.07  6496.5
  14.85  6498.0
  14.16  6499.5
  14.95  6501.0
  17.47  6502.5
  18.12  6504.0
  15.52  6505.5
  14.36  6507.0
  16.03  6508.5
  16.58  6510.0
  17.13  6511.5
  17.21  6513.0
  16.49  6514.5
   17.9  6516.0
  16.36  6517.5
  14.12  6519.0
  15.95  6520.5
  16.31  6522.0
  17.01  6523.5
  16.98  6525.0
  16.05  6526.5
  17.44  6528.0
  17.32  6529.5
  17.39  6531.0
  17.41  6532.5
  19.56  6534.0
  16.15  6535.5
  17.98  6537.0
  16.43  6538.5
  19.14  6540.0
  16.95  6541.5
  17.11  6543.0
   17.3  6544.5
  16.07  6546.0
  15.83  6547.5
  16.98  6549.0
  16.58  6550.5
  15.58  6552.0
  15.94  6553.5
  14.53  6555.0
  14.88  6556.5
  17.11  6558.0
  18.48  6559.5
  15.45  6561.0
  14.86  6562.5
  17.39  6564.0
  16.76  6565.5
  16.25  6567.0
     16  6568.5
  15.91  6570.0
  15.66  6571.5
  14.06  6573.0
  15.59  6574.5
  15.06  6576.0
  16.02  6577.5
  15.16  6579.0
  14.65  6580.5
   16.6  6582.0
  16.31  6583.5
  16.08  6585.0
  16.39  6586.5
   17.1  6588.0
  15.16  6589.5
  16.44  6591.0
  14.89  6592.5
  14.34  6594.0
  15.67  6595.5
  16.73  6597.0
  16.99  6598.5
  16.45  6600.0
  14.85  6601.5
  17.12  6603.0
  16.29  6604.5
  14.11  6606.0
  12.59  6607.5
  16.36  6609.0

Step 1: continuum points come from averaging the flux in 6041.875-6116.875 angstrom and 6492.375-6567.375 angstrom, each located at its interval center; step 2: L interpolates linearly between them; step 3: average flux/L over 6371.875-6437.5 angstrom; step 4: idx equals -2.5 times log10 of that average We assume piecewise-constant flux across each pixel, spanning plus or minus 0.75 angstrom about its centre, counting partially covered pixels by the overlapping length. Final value 0.16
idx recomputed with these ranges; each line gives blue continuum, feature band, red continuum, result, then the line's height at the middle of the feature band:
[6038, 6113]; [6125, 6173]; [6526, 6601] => 0.11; 13.3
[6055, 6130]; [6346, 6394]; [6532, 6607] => 0.14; 14.7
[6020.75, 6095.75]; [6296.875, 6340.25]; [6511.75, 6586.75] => 0.19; 14.7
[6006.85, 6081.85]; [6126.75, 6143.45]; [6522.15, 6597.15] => -0.05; 13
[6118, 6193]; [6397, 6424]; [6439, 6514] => 0.10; 14.6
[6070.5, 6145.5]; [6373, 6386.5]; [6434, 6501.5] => 0.21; 14.6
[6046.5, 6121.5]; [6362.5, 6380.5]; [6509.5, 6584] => 0.17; 15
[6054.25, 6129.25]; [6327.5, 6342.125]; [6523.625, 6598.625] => 0.09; 14.6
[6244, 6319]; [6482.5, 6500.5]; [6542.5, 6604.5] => -0.05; 14.4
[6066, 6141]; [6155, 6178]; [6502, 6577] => 0.37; 13.4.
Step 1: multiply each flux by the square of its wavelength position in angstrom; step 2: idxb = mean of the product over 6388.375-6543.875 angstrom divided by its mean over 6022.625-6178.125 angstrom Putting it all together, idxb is 1.4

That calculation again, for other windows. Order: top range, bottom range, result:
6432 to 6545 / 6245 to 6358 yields 1.47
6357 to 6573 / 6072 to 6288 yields 1.53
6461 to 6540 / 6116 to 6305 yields 1.73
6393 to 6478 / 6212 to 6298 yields 1.66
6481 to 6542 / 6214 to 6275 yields 2.00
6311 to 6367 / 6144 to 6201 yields 1.35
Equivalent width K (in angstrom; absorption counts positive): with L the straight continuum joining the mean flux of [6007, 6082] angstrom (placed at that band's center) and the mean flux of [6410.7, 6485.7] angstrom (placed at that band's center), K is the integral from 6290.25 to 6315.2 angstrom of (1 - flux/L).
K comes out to 5.3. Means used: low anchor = 12.3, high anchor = 15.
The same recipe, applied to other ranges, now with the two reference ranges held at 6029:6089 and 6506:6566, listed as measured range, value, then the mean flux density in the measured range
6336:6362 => 2.3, 13.7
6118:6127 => 1.2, 11.5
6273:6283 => 3.2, 9.87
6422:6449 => 1.6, 14.9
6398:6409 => 1.8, 13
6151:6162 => 1.6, 11.6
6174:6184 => 2.0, 11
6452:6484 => 0.9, 15.6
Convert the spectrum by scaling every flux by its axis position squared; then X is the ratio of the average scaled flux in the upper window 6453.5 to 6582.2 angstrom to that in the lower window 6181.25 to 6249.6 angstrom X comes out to 1.97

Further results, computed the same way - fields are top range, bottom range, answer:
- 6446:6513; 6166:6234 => 1.82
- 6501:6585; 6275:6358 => 1.45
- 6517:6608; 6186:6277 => 1.98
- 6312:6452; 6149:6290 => 1.49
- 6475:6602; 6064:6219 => 1.58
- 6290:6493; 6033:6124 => 1.19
